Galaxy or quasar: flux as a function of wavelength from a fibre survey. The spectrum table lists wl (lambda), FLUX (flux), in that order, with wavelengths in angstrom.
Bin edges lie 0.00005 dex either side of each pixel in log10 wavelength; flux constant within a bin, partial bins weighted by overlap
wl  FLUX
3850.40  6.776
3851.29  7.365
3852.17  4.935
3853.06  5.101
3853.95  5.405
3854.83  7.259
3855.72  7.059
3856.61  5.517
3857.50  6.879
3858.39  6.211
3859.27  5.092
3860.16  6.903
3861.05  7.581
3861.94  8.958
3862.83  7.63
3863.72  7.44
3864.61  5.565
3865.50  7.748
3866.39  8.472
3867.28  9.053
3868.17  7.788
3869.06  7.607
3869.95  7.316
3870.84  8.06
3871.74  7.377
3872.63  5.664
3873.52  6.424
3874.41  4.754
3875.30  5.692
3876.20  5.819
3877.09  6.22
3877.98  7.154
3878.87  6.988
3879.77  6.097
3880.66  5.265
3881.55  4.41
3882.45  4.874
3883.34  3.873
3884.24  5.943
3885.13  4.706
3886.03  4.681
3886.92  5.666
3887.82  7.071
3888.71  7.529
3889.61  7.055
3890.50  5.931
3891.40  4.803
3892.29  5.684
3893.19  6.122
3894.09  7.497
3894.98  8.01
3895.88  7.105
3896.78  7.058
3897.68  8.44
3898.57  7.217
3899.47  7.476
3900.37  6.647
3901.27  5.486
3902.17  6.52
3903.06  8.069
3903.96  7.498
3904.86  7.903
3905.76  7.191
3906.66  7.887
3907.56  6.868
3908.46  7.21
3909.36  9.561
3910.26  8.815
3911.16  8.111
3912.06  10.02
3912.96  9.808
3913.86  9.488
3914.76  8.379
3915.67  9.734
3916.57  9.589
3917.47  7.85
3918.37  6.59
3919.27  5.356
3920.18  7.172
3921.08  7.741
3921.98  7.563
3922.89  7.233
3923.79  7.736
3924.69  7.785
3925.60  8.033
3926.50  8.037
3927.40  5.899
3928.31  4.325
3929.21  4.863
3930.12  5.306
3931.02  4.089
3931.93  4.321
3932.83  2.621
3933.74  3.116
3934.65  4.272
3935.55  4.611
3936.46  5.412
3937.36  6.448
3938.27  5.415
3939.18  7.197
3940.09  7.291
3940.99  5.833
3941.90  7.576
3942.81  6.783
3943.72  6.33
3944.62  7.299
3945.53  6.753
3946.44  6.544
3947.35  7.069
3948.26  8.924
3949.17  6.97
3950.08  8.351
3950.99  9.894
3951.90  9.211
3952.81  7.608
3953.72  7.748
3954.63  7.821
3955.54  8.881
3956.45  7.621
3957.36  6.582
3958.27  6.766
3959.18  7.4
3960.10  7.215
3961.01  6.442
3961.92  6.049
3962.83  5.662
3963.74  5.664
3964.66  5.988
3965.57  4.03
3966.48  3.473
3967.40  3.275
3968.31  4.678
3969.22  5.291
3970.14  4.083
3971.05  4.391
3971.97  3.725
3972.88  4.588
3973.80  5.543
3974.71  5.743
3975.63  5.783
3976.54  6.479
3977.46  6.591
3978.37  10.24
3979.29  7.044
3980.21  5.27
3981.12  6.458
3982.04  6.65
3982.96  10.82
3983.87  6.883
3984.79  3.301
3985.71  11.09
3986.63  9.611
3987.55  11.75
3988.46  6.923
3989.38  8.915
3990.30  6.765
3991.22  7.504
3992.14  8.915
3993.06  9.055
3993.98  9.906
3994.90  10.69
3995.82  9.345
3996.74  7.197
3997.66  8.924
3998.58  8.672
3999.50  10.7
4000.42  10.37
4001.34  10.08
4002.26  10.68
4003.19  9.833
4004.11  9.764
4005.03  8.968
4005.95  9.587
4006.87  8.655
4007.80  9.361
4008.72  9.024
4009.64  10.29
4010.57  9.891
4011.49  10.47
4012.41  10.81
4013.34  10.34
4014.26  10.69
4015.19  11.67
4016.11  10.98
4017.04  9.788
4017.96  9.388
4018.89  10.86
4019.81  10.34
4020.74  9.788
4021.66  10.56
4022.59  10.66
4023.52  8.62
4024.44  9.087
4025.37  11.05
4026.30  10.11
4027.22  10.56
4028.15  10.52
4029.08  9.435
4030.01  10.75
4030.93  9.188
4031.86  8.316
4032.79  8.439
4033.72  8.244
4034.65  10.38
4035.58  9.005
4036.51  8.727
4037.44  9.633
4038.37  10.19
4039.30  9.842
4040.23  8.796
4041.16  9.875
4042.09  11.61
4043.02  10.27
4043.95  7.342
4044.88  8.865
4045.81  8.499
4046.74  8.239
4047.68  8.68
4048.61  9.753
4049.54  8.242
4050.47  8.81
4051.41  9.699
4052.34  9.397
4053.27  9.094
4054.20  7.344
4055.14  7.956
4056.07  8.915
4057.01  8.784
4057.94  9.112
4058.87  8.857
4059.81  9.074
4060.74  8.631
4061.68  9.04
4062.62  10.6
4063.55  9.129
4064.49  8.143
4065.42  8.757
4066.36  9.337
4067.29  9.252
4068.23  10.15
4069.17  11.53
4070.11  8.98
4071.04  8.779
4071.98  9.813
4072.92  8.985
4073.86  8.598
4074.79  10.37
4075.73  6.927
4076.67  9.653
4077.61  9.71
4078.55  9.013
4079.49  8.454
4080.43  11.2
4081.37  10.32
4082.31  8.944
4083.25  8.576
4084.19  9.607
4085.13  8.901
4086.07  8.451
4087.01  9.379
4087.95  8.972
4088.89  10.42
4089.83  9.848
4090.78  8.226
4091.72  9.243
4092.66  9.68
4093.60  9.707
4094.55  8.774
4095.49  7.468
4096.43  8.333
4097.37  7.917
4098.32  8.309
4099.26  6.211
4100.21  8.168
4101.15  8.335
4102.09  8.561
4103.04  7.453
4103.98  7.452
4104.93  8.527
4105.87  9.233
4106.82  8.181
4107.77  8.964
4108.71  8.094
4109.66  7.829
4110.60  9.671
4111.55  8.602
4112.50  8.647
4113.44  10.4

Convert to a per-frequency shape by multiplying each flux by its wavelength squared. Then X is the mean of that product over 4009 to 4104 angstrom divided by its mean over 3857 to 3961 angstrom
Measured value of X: 1.5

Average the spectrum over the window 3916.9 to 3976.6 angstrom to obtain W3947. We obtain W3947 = 6.25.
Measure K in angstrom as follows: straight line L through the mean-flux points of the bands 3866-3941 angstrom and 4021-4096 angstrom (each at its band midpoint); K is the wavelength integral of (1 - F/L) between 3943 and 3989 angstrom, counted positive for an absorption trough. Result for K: 5.7 angstrom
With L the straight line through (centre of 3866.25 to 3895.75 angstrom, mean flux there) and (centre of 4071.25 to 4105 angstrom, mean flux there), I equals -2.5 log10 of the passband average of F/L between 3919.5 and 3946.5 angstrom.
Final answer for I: 0.14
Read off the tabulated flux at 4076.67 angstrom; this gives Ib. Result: 9.653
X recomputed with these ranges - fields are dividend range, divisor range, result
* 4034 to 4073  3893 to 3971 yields 1.43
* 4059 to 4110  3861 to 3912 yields 1.44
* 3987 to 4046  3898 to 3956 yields 1.41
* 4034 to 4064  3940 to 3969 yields 1.41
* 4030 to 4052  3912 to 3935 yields 1.44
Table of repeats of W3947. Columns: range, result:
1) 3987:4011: 9.3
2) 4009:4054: 9.69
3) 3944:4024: 8.05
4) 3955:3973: 5.62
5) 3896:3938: 6.98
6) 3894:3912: 7.59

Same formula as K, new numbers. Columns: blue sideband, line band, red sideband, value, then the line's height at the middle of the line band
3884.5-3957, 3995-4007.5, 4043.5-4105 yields -2.3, 8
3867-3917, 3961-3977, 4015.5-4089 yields 6.2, 8.15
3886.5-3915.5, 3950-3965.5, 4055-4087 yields 1.5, 8.05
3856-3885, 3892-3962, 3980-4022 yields 5.6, 7.75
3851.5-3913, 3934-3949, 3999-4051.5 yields 2.9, 8.01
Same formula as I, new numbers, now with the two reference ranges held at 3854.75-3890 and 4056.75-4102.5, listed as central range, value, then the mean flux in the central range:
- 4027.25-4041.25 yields -0.11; 9.44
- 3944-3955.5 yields -0.06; 7.87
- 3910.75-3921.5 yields -0.18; 8.32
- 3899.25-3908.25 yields -0.04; 7.15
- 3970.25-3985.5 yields 0.24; 6.25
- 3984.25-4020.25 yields -0.17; 9.51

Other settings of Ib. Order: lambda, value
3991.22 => 7.504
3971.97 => 3.725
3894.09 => 7.497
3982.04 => 6.65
